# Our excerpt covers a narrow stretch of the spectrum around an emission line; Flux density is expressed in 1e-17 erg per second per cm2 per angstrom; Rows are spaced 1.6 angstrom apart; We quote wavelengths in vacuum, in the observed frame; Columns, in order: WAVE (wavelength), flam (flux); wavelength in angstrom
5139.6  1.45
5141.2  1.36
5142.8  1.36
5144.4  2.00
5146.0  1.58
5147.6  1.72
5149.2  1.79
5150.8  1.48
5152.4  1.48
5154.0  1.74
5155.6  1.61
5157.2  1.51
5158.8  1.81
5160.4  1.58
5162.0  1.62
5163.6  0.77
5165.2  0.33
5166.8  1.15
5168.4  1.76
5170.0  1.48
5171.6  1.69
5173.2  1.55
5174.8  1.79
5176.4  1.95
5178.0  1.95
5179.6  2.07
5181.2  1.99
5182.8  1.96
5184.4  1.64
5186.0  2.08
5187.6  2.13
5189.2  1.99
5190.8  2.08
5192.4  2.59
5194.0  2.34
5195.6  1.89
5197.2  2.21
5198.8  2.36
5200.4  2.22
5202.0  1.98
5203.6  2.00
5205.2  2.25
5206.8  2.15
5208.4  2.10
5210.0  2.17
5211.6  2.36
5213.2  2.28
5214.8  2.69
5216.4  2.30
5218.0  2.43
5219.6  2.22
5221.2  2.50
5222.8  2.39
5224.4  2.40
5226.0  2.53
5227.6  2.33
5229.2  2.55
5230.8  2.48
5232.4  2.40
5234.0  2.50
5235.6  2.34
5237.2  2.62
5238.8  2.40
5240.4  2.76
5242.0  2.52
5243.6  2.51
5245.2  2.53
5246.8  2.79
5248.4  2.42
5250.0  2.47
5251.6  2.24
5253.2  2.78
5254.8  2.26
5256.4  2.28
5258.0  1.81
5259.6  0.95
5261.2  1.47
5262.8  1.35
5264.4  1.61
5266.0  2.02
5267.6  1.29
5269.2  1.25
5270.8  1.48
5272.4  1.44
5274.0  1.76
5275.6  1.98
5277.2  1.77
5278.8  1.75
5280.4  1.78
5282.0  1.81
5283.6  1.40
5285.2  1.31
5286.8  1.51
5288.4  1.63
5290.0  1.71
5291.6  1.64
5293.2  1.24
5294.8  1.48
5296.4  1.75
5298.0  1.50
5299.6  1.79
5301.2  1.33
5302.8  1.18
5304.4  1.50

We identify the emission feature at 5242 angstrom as C IV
